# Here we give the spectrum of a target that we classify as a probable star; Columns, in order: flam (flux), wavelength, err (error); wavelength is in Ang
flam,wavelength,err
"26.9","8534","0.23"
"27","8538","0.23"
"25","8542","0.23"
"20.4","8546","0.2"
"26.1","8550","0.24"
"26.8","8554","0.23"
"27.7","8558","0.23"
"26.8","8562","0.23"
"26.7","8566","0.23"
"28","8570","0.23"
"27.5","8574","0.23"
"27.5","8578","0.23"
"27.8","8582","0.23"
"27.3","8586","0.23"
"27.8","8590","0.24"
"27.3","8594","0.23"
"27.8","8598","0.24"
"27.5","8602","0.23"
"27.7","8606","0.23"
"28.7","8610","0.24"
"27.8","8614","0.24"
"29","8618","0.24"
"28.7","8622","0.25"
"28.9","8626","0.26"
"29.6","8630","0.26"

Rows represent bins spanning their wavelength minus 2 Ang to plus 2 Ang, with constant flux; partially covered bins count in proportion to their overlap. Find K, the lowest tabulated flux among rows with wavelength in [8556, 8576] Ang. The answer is 26.7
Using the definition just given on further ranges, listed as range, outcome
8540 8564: 20.4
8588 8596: 27.3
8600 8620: 27.5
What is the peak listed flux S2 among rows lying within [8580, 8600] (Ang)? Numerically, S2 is 27.8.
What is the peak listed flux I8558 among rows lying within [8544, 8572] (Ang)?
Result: 28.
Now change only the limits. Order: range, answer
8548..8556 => 26.8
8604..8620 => 29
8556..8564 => 27.7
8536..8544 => 27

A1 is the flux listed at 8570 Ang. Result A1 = 28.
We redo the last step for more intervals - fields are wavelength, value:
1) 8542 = 25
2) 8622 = 28.7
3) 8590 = 27.8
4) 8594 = 27.3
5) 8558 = 27.7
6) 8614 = 27.8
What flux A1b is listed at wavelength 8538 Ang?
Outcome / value 27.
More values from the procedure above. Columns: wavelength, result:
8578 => 27.5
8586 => 27.3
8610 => 28.7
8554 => 26.8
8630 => 29.6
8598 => 27.8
